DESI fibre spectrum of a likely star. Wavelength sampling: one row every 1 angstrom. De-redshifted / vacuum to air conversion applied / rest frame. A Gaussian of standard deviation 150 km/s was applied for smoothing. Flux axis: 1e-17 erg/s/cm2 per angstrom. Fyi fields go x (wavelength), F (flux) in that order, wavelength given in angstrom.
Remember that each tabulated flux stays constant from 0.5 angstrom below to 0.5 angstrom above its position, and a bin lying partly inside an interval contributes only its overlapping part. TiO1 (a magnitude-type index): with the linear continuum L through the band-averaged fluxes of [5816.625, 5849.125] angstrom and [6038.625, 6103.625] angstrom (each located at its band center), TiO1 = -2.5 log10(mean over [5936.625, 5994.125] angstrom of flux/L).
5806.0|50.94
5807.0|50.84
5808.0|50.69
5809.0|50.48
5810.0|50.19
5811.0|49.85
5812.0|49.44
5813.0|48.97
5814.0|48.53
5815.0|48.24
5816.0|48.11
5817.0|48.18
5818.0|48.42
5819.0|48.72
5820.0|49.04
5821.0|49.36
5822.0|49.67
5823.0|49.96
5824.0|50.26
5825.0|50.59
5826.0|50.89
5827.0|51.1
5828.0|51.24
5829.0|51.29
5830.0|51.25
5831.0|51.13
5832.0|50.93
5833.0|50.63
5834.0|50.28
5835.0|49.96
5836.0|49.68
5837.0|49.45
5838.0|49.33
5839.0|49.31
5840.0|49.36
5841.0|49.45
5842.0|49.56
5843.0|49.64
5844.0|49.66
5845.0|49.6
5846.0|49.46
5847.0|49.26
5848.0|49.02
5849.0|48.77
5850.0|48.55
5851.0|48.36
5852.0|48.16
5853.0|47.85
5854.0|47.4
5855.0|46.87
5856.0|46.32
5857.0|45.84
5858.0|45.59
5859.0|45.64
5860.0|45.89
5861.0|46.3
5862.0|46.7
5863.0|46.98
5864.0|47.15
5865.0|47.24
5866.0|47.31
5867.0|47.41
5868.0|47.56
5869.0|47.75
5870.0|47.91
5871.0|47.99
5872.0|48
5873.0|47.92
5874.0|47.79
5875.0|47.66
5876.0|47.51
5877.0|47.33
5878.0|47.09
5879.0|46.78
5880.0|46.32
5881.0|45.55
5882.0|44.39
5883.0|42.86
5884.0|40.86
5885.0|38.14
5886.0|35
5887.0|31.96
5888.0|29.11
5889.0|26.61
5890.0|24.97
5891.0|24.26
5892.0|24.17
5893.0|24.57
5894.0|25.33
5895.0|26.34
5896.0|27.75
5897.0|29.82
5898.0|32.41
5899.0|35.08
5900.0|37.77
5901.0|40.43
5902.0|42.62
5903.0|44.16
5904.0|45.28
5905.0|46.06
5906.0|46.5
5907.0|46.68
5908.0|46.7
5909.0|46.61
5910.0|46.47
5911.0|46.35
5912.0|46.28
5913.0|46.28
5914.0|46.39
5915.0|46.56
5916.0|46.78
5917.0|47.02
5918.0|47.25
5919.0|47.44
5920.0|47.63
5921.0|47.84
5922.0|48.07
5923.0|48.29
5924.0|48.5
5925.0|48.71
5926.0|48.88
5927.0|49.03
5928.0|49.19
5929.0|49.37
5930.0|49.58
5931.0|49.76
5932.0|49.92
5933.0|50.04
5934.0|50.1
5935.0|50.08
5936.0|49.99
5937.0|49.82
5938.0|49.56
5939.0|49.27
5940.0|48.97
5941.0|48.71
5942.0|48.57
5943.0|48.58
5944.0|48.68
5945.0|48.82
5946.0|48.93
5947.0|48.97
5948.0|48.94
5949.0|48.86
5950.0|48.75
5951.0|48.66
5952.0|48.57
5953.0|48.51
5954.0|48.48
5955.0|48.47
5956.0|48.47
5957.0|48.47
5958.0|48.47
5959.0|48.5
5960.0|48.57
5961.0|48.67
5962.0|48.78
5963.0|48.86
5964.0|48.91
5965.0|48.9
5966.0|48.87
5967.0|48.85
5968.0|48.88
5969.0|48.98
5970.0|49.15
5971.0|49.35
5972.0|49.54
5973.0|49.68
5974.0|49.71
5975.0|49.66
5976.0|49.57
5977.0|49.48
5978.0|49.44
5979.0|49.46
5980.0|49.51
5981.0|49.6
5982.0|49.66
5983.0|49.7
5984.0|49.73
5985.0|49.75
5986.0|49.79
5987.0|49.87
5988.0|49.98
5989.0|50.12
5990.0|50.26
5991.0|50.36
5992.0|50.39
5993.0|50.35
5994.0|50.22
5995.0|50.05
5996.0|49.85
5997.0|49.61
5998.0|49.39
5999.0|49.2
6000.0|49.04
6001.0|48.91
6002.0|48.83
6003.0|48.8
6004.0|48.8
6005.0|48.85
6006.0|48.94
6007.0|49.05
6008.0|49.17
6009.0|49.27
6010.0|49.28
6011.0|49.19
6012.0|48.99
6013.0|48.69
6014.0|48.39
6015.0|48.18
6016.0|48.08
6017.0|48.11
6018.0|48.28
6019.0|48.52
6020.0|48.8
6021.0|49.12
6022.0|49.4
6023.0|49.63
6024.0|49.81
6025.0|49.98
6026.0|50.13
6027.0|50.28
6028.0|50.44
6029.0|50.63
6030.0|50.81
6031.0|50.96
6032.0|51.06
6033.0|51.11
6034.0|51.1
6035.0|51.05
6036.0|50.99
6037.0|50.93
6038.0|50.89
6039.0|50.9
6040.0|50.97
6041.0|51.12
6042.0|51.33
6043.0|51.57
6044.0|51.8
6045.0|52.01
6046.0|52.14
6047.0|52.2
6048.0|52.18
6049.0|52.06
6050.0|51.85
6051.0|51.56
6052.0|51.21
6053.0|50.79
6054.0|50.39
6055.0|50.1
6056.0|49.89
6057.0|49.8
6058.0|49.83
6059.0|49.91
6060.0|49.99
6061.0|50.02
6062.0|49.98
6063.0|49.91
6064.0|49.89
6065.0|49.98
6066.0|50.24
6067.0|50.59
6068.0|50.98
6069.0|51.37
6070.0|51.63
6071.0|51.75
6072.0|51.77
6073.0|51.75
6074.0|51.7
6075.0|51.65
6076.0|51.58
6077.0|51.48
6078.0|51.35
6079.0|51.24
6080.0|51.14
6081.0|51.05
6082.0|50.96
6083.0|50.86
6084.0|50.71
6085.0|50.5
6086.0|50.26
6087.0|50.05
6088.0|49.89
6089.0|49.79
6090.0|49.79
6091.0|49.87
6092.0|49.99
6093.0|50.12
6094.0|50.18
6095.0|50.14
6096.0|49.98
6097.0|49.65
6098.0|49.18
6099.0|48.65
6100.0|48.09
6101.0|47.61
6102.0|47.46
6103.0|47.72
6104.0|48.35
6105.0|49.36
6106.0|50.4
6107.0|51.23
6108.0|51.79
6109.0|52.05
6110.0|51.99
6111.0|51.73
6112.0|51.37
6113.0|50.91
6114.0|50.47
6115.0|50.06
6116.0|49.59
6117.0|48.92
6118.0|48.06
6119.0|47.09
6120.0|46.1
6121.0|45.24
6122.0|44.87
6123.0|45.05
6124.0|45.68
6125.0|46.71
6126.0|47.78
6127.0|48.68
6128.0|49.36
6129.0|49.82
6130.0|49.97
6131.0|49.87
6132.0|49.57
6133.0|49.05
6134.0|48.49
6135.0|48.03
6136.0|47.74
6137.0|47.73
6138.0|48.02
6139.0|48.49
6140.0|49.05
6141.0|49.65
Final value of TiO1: 0.02 mag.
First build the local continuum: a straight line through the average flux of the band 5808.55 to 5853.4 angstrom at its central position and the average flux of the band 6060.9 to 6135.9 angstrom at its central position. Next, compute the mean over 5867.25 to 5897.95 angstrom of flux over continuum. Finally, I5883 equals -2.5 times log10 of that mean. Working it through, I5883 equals 0.27 mag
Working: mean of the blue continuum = 49.6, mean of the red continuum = 49.7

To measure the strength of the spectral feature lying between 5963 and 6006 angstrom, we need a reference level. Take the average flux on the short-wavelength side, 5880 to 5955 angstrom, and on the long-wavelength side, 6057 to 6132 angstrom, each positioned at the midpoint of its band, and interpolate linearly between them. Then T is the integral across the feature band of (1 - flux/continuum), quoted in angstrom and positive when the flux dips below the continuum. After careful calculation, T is -3.2 angstrom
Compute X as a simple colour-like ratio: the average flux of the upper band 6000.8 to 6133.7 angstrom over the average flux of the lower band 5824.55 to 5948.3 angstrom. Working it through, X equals 1.09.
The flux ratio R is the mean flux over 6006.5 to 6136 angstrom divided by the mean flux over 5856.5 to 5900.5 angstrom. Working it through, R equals 1.24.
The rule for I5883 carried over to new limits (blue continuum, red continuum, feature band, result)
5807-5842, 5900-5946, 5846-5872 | 0.04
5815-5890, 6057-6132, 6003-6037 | -0.01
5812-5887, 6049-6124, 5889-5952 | 0.10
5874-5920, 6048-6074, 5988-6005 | -0.07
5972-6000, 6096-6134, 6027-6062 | -0.03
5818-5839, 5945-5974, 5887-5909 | 0.38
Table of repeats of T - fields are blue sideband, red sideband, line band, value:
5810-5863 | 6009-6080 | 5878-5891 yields 3.1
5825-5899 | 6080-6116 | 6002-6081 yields -2.7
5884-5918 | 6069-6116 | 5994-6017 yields -2.2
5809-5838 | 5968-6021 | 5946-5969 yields 0.3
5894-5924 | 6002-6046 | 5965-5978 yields -0.7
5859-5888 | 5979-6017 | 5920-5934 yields -0.6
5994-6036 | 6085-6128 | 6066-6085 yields -0.8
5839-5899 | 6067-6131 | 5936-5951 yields -1.3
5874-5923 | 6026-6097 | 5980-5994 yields -1.1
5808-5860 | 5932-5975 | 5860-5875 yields 0.5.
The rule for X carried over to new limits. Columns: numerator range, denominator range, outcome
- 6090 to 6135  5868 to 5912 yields 1.22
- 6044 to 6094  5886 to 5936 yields 1.21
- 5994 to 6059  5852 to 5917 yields 1.19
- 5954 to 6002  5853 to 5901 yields 1.21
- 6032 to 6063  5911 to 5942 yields 1.05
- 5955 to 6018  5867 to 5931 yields 1.16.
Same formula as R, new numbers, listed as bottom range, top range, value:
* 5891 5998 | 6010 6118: 1.07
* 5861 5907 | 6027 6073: 1.26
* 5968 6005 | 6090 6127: 0.99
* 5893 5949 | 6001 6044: 1.10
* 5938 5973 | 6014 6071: 1.03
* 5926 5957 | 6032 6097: 1.04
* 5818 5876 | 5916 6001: 1.01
